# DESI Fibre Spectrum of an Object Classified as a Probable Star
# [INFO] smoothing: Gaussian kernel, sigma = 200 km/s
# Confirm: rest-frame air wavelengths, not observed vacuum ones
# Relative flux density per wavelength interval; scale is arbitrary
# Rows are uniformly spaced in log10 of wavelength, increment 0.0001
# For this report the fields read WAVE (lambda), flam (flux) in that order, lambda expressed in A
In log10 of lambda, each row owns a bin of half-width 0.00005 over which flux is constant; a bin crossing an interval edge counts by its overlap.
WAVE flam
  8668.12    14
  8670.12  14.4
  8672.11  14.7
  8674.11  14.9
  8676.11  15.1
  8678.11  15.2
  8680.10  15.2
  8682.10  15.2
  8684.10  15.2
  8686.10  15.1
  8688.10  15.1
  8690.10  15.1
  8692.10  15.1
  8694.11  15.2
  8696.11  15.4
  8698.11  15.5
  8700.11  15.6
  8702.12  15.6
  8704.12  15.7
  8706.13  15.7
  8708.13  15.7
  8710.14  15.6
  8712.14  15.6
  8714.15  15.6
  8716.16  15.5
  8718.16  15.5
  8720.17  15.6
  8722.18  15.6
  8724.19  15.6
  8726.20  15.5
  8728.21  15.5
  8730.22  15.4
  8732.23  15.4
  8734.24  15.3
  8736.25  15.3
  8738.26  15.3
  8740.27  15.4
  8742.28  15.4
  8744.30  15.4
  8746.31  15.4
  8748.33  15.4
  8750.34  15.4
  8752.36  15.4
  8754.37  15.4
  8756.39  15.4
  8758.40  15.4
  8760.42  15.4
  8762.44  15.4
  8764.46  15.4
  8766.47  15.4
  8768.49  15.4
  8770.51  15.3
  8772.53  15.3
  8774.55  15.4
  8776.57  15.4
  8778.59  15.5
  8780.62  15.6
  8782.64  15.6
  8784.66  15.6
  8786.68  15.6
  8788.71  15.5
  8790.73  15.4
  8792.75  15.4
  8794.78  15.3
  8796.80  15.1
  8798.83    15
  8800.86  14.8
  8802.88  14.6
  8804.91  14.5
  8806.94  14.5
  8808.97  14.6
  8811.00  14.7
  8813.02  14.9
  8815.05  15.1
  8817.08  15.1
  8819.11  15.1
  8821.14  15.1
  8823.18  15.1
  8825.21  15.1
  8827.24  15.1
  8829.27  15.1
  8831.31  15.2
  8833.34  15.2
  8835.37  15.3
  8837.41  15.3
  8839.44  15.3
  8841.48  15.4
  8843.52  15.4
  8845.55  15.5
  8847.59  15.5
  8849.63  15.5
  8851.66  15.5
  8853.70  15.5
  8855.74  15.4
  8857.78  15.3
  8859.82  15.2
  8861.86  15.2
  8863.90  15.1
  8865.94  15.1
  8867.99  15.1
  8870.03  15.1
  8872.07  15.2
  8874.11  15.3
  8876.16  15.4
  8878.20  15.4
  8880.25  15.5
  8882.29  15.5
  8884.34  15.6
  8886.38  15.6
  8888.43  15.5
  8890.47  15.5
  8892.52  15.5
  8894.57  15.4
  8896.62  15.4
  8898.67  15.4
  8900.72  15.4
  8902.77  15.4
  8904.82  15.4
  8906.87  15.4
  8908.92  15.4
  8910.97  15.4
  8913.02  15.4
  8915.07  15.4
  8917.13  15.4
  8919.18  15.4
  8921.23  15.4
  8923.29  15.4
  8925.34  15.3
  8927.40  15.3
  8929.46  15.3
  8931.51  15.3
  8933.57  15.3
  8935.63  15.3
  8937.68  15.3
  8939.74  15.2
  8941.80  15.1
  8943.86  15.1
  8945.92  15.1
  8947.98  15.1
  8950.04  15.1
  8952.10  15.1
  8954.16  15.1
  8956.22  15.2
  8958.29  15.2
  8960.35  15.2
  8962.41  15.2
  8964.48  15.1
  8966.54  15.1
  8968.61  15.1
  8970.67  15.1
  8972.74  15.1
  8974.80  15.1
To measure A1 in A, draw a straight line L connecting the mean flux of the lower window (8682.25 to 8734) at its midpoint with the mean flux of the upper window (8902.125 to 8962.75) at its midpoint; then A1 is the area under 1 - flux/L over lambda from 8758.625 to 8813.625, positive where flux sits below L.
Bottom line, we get 0.6 A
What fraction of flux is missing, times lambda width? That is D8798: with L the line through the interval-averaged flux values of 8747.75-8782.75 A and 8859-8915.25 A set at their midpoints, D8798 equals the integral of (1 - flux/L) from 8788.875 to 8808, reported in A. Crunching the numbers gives 0.5 A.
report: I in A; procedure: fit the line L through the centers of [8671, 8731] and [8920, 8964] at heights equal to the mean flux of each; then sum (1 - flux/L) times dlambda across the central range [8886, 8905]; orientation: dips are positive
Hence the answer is -0.2 A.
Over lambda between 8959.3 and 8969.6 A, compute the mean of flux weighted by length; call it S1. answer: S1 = 15.1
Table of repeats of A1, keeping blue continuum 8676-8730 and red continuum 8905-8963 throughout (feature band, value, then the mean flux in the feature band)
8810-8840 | 0.5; 15.1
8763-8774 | 0.0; 15.4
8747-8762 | 0.0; 15.4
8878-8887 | -0.1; 15.5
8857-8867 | 0.1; 15.2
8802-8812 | 0.5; 14.6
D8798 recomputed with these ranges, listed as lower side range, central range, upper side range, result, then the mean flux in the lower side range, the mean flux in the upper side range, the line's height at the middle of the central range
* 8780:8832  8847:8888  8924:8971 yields -0.6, 15.1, 15.2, 15.1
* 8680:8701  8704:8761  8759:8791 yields -0.5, 15.2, 15.4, 15.3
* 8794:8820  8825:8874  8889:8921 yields -0.6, 14.9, 15.4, 15.1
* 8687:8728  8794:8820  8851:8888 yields 0.9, 15.5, 15.3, 15.4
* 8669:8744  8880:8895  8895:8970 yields -0.2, 15.3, 15.3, 15.3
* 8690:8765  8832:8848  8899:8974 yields 0.0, 15.5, 15.3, 15.3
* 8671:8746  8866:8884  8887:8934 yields 0.1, 15.4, 15.4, 15.4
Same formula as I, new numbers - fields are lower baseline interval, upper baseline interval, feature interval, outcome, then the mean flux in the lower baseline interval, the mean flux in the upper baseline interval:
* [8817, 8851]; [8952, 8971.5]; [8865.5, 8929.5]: -0.8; 15.3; 15.1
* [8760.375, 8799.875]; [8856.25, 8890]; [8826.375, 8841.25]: 0.1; 15.4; 15.3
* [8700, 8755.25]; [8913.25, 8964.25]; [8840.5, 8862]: -0.1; 15.5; 15.2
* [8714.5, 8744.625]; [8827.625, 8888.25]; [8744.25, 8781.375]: 0.0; 15.5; 15.3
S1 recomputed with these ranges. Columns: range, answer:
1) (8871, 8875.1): 15.3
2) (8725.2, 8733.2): 15.5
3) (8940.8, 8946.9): 15.1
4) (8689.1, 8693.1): 15.1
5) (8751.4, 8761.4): 15.4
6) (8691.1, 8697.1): 15.2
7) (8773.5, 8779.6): 15.4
